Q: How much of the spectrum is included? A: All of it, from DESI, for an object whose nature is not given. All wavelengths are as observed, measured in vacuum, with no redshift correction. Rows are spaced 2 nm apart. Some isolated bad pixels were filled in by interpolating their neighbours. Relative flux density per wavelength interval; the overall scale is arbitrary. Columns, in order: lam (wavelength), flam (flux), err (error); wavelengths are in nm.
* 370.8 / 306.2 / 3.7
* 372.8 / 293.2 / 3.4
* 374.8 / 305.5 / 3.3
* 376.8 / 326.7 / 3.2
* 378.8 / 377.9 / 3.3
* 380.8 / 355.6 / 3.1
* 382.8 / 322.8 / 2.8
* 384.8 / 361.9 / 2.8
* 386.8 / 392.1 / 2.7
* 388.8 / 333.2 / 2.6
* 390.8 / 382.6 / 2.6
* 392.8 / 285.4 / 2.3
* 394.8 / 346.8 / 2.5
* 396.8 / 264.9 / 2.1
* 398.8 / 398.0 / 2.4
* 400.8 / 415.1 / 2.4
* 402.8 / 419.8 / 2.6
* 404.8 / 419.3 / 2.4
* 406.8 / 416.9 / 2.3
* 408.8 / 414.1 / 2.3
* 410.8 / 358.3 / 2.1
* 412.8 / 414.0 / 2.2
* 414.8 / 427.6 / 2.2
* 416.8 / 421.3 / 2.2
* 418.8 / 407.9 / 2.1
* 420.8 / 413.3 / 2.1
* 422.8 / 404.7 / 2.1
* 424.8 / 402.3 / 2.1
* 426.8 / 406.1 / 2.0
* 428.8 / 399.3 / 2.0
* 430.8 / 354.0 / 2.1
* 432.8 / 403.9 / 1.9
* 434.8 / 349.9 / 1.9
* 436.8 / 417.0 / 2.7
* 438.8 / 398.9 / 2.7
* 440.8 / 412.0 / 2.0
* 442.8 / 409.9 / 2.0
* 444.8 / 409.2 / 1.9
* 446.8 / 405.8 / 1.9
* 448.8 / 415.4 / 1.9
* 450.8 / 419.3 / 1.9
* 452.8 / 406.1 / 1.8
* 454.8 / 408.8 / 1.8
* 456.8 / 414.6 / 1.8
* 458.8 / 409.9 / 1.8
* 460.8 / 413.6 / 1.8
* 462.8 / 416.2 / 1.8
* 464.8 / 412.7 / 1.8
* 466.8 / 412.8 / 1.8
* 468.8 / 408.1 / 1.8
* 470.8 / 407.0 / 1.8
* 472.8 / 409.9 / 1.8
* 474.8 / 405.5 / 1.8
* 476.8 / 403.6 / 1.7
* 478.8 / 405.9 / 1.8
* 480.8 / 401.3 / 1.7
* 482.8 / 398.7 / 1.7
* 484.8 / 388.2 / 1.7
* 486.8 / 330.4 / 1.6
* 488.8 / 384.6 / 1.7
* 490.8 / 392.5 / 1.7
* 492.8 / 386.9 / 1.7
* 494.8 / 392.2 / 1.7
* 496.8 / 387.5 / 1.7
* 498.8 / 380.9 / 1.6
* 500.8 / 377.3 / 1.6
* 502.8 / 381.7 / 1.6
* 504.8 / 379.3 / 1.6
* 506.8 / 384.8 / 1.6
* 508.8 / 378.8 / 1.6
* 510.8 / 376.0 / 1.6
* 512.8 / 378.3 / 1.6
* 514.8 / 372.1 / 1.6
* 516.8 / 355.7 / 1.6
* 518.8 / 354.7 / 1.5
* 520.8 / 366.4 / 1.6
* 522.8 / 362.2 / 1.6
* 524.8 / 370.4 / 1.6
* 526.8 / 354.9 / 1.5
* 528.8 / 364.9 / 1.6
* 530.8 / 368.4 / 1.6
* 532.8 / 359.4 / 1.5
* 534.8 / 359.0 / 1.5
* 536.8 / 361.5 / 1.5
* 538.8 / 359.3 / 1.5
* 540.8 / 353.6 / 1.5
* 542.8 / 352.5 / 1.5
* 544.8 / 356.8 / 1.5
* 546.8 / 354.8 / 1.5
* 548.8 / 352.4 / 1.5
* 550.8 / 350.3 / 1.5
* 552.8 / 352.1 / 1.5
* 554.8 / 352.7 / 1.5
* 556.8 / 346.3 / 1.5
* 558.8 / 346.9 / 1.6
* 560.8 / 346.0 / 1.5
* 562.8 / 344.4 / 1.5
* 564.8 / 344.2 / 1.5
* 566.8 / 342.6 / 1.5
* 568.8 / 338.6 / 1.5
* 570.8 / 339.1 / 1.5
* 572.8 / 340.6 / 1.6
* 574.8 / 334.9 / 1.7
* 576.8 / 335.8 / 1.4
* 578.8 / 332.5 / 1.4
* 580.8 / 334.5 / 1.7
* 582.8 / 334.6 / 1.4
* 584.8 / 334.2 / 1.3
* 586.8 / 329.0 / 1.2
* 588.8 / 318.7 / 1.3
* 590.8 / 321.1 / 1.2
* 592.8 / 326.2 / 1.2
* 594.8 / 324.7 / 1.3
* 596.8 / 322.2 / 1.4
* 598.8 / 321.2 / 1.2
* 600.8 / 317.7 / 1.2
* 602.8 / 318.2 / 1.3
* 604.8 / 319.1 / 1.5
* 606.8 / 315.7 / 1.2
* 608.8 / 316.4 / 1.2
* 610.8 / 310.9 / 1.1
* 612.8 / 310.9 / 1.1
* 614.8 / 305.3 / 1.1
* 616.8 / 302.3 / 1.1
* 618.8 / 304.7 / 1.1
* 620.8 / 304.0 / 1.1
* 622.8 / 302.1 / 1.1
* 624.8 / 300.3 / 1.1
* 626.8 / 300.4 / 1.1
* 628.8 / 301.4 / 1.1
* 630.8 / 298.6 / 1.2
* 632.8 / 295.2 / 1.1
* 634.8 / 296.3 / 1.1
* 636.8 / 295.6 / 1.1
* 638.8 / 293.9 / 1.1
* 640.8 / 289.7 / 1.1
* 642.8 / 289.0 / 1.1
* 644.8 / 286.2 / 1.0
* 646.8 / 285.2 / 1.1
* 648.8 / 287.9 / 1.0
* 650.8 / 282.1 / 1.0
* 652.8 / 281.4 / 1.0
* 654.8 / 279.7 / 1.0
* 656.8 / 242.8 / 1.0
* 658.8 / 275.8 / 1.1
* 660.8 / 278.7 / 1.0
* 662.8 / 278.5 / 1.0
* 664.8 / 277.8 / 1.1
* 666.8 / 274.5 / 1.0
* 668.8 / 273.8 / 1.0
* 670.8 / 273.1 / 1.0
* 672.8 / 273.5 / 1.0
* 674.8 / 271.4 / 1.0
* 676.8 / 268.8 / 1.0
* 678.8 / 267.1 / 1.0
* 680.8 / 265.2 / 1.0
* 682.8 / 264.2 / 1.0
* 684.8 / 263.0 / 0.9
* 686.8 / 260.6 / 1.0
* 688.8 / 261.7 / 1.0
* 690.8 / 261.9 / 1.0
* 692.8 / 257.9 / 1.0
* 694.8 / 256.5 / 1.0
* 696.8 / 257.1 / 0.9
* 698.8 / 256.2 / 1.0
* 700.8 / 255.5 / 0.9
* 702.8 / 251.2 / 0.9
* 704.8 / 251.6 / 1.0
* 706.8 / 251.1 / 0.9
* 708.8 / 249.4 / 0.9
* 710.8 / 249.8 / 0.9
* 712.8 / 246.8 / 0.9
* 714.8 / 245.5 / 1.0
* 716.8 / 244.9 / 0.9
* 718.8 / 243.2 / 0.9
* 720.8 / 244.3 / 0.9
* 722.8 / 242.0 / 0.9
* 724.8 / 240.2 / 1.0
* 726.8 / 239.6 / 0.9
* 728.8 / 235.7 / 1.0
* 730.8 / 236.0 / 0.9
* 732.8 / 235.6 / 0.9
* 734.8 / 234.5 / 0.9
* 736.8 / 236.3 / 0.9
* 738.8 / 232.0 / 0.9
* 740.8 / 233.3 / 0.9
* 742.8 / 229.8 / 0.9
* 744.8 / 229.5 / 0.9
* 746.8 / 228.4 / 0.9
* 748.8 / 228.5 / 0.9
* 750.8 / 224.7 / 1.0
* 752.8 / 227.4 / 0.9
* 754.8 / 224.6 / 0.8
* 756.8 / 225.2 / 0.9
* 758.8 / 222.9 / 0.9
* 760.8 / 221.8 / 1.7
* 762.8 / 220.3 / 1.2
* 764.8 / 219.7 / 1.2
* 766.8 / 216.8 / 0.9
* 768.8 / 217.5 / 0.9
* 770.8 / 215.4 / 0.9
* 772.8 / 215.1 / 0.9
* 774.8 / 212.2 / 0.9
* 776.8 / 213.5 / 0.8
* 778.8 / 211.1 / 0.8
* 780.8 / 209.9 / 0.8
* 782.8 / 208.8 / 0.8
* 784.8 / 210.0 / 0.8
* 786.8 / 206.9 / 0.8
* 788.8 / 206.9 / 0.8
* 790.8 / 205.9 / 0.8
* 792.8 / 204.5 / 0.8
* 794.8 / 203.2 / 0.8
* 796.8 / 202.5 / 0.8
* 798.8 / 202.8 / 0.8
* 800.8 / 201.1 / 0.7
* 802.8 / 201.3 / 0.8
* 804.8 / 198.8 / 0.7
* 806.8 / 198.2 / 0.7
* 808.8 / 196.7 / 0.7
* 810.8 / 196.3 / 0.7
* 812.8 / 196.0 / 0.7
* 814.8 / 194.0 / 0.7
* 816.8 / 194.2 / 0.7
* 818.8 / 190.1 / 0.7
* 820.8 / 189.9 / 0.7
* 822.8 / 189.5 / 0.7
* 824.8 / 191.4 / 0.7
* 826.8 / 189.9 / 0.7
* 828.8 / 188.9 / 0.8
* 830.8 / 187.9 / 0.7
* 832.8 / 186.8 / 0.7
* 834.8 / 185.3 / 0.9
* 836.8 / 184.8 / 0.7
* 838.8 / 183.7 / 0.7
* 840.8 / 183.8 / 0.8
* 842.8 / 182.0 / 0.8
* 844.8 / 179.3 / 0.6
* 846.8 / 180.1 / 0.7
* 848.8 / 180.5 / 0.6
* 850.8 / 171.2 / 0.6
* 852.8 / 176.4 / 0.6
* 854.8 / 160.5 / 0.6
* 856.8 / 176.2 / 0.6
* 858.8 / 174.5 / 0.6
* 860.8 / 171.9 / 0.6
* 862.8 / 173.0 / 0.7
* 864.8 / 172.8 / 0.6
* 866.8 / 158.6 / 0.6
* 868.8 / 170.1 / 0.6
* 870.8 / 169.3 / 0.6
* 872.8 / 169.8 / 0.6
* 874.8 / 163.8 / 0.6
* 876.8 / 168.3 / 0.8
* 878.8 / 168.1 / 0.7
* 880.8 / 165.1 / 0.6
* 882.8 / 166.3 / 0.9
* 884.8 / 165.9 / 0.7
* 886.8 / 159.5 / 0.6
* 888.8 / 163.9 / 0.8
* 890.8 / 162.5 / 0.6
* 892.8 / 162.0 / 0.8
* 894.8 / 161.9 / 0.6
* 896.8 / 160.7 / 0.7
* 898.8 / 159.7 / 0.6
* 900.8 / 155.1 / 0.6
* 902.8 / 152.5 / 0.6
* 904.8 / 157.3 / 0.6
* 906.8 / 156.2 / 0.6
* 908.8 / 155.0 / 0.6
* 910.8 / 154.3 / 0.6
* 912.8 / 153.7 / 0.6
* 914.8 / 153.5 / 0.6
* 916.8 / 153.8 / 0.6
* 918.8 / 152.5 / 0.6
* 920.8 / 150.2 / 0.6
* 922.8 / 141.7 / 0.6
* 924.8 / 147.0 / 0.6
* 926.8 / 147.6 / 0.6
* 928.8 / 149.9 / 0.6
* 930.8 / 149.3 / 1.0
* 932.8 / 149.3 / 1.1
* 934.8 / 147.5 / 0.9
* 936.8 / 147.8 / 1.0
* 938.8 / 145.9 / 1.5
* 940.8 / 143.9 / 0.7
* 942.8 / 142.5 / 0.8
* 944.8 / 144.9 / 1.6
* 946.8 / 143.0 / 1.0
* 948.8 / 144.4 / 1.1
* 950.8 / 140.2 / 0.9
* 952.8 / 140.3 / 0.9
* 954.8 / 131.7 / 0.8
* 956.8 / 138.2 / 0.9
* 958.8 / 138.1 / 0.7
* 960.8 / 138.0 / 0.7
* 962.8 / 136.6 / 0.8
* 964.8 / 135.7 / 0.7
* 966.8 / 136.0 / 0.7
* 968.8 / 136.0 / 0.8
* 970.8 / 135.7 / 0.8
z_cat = 0.000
